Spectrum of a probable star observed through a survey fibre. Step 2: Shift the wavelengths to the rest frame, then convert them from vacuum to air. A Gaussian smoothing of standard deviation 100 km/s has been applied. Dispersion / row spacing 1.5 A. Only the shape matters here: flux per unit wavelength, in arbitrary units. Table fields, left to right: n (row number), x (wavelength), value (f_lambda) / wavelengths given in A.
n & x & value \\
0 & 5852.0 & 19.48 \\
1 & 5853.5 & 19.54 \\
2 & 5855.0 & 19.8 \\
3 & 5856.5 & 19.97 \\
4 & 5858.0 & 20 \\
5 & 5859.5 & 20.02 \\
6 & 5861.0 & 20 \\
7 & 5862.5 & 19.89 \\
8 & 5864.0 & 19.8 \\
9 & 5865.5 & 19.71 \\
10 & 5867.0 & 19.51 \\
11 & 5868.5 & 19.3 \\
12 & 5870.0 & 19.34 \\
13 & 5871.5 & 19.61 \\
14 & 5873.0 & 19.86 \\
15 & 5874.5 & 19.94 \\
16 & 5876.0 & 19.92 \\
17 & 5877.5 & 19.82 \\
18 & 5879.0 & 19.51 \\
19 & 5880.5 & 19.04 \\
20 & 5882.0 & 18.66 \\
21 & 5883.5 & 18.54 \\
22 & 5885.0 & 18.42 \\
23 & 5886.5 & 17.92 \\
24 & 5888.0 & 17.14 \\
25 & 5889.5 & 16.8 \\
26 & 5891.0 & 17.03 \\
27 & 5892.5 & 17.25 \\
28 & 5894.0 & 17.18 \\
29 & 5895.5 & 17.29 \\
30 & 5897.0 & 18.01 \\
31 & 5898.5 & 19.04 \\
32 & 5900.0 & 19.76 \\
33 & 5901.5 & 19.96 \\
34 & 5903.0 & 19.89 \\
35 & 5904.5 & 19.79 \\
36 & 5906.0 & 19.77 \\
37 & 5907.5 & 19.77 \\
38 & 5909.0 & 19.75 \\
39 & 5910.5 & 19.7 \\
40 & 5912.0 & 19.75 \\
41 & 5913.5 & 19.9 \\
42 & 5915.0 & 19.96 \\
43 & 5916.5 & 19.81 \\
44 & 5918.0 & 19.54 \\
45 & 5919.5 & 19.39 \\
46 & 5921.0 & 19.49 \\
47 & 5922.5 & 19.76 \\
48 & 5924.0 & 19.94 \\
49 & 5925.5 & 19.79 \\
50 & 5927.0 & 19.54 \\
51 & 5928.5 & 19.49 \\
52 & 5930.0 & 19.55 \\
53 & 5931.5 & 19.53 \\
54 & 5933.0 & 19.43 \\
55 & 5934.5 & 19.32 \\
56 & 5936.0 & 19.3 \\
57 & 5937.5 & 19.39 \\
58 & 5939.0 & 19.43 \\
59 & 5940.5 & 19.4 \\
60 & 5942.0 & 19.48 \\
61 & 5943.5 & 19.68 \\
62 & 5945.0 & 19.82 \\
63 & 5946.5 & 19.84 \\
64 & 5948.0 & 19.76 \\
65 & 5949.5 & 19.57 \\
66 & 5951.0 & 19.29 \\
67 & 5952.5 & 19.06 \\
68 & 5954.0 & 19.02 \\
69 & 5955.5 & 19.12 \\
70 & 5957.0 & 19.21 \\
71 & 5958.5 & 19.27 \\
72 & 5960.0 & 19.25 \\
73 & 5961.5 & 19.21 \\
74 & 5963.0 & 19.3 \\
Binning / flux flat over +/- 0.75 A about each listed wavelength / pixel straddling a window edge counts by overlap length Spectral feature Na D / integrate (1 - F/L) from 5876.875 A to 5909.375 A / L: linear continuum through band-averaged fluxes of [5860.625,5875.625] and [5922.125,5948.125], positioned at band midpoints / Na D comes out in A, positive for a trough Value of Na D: 1.7 A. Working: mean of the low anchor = 19.7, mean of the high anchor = 19.6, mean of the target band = 18.6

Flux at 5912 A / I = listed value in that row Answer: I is 19.75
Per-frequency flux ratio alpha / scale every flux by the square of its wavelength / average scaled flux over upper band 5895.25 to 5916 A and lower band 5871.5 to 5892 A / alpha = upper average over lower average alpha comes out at 1.05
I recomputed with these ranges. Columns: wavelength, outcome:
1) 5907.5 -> 19.77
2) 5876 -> 19.92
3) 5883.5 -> 18.54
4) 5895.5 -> 17.29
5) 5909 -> 19.75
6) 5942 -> 19.48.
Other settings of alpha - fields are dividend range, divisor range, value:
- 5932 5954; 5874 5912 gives 1.05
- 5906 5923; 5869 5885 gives 1.03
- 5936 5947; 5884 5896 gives 1.14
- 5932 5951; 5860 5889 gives 1.04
